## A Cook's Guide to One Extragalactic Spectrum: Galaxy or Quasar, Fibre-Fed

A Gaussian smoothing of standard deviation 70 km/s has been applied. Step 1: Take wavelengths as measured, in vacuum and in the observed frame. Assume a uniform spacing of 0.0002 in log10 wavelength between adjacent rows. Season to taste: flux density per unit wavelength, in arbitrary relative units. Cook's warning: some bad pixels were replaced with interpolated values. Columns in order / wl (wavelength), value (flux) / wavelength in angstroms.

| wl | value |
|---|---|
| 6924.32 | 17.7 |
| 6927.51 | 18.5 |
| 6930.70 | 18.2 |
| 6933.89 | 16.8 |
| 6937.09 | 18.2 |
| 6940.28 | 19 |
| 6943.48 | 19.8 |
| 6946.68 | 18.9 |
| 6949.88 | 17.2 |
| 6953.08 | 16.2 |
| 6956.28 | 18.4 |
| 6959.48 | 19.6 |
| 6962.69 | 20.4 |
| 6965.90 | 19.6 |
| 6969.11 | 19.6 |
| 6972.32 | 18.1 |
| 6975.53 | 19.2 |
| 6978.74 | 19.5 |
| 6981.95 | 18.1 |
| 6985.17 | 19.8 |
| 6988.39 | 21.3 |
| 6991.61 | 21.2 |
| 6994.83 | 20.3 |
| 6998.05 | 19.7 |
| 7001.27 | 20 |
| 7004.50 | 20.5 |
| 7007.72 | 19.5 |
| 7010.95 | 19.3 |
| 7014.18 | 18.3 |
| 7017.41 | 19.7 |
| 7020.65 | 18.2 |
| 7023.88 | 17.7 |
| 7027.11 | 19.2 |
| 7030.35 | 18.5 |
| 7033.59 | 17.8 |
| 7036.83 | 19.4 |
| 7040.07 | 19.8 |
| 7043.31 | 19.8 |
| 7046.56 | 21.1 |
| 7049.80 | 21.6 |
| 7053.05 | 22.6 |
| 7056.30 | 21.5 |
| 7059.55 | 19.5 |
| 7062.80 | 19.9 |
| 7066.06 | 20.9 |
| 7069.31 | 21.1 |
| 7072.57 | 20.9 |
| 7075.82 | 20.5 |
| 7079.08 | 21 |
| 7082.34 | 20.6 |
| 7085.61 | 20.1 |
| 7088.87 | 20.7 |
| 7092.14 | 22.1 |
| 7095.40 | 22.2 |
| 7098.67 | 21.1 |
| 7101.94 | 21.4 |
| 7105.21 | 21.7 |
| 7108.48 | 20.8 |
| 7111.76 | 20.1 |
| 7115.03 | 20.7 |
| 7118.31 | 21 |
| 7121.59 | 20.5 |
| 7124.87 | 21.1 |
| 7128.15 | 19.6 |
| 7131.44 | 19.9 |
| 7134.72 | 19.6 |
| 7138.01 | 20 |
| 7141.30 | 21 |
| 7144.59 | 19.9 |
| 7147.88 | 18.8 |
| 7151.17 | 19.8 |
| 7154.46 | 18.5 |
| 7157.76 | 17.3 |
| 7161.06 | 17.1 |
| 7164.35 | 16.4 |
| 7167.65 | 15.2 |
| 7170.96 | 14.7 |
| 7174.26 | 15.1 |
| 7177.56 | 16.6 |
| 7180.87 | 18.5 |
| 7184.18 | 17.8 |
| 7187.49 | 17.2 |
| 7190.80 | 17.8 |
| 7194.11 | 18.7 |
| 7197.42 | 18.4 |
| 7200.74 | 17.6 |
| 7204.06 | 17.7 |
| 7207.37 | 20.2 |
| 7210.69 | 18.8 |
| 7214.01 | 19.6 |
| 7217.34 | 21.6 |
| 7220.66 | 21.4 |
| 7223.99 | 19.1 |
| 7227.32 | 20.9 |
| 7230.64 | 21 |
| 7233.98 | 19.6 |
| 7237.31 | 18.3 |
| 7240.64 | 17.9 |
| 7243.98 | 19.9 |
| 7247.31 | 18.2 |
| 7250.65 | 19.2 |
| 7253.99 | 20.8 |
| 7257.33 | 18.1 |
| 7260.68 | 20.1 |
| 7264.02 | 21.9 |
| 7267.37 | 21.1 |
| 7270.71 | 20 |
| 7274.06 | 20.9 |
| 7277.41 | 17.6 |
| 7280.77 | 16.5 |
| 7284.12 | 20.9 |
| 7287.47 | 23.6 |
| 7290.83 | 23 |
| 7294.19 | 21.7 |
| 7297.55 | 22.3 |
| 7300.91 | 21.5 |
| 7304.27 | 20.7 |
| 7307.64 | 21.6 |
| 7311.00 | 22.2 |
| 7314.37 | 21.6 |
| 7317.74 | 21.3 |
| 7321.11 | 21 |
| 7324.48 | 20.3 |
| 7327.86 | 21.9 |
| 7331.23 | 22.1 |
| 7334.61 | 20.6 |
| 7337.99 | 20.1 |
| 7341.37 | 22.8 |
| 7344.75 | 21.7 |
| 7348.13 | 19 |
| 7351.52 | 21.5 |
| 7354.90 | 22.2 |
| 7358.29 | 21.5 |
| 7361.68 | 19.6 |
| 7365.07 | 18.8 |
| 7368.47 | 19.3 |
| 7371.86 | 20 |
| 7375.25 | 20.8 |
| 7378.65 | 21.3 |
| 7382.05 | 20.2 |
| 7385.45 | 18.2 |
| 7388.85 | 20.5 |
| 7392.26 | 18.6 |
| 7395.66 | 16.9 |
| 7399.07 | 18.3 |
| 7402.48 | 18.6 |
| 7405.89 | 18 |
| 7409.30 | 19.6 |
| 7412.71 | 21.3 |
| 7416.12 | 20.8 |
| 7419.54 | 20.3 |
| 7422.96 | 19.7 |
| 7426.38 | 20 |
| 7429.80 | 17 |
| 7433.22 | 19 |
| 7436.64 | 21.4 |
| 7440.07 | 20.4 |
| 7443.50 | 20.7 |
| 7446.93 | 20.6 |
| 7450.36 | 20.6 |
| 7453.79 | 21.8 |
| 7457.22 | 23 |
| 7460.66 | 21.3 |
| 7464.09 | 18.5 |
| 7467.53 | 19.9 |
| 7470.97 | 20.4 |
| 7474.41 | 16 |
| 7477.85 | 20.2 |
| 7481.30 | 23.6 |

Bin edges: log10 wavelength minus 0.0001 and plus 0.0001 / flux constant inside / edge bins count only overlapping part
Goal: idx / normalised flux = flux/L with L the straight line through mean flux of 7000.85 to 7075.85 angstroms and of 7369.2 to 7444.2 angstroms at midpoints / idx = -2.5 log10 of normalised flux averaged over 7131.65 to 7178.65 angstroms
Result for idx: 0.107 mag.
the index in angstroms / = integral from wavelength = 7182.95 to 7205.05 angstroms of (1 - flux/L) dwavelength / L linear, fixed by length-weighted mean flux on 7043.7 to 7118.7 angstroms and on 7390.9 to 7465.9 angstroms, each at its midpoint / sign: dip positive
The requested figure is 2.9 angstroms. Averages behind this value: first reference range 21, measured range 17.9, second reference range 19.8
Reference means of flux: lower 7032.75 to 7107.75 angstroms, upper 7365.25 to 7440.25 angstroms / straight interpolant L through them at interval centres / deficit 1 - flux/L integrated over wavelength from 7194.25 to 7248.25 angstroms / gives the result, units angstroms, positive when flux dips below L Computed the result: 2.2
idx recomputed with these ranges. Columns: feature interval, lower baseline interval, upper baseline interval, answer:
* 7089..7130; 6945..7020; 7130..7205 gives -0.14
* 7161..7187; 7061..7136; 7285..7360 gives 0.27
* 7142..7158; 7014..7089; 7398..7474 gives 0.05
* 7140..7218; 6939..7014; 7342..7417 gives 0.09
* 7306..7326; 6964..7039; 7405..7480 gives -0.08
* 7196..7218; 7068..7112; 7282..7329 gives 0.13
